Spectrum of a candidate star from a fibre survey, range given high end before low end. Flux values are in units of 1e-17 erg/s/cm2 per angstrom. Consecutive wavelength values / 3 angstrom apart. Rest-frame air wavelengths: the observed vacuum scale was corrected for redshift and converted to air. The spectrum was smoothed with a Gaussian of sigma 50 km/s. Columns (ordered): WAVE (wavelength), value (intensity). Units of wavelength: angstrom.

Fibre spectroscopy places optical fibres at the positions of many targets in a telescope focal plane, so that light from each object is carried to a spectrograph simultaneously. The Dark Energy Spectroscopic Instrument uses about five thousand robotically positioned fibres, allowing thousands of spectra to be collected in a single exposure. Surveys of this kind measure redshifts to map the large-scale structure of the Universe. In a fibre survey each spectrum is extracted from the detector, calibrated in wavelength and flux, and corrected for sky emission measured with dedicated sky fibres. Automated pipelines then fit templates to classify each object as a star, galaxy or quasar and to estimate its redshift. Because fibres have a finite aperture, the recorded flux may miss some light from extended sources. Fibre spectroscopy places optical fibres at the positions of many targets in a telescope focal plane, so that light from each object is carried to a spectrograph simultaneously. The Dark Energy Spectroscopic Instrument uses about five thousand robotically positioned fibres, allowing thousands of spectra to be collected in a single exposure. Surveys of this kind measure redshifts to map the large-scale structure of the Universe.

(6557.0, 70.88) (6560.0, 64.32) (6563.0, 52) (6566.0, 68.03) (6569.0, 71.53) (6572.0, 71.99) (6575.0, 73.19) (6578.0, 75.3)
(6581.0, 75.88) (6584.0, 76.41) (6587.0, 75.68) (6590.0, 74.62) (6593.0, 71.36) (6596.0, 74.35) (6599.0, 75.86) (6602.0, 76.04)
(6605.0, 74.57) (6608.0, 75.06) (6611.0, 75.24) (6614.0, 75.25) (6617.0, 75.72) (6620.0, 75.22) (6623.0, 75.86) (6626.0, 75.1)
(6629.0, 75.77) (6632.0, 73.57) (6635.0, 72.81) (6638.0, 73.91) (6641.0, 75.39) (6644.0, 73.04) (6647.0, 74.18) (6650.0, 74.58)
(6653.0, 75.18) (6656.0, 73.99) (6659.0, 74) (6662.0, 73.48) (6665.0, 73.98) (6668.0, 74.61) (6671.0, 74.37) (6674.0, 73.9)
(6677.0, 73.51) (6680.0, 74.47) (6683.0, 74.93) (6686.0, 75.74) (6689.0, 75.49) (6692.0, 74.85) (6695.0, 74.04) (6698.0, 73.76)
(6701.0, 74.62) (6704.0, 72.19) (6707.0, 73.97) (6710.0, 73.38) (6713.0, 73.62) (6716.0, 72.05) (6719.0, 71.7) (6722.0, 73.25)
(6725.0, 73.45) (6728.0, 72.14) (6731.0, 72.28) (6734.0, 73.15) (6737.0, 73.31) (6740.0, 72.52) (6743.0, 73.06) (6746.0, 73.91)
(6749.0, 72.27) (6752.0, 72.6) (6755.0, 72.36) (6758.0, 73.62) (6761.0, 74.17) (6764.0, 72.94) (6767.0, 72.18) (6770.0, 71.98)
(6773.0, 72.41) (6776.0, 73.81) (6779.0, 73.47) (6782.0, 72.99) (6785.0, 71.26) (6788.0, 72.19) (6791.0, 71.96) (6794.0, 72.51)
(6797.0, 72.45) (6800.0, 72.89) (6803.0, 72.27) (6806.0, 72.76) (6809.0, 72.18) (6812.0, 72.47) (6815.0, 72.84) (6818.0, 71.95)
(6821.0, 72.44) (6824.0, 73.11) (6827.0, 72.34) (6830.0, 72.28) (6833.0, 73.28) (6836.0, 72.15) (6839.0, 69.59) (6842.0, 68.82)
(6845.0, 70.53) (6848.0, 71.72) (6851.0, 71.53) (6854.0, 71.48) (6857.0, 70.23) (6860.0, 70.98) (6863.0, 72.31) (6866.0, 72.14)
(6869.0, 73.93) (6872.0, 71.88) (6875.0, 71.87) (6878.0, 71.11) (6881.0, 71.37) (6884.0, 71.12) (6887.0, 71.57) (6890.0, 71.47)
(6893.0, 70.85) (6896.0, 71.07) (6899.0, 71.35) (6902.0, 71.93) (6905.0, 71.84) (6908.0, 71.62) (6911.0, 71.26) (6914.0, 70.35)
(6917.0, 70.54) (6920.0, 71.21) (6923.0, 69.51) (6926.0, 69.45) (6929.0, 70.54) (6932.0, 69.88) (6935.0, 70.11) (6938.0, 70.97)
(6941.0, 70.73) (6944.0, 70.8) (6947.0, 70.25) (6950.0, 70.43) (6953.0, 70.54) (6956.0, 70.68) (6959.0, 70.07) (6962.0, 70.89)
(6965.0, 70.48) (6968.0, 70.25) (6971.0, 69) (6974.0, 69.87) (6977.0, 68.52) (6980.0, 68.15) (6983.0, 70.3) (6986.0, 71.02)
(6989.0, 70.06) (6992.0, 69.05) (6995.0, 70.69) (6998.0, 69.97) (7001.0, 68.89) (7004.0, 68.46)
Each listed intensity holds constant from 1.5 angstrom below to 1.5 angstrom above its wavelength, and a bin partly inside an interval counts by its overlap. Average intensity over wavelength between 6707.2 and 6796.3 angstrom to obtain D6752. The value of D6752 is 72.8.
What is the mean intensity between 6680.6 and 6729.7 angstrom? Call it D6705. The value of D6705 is 73.7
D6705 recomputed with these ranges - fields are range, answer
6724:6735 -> 72.7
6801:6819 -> 72.4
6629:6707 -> 74.2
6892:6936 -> 70.8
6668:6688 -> 74.5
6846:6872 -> 71.8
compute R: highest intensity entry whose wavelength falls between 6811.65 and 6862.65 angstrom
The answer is 73.28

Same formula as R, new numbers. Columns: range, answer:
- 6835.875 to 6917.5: 73.93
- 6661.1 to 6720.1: 75.74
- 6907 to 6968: 71.62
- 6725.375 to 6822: 74.17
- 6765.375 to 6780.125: 73.81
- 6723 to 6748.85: 73.91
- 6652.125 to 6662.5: 75.18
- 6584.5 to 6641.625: 76.04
